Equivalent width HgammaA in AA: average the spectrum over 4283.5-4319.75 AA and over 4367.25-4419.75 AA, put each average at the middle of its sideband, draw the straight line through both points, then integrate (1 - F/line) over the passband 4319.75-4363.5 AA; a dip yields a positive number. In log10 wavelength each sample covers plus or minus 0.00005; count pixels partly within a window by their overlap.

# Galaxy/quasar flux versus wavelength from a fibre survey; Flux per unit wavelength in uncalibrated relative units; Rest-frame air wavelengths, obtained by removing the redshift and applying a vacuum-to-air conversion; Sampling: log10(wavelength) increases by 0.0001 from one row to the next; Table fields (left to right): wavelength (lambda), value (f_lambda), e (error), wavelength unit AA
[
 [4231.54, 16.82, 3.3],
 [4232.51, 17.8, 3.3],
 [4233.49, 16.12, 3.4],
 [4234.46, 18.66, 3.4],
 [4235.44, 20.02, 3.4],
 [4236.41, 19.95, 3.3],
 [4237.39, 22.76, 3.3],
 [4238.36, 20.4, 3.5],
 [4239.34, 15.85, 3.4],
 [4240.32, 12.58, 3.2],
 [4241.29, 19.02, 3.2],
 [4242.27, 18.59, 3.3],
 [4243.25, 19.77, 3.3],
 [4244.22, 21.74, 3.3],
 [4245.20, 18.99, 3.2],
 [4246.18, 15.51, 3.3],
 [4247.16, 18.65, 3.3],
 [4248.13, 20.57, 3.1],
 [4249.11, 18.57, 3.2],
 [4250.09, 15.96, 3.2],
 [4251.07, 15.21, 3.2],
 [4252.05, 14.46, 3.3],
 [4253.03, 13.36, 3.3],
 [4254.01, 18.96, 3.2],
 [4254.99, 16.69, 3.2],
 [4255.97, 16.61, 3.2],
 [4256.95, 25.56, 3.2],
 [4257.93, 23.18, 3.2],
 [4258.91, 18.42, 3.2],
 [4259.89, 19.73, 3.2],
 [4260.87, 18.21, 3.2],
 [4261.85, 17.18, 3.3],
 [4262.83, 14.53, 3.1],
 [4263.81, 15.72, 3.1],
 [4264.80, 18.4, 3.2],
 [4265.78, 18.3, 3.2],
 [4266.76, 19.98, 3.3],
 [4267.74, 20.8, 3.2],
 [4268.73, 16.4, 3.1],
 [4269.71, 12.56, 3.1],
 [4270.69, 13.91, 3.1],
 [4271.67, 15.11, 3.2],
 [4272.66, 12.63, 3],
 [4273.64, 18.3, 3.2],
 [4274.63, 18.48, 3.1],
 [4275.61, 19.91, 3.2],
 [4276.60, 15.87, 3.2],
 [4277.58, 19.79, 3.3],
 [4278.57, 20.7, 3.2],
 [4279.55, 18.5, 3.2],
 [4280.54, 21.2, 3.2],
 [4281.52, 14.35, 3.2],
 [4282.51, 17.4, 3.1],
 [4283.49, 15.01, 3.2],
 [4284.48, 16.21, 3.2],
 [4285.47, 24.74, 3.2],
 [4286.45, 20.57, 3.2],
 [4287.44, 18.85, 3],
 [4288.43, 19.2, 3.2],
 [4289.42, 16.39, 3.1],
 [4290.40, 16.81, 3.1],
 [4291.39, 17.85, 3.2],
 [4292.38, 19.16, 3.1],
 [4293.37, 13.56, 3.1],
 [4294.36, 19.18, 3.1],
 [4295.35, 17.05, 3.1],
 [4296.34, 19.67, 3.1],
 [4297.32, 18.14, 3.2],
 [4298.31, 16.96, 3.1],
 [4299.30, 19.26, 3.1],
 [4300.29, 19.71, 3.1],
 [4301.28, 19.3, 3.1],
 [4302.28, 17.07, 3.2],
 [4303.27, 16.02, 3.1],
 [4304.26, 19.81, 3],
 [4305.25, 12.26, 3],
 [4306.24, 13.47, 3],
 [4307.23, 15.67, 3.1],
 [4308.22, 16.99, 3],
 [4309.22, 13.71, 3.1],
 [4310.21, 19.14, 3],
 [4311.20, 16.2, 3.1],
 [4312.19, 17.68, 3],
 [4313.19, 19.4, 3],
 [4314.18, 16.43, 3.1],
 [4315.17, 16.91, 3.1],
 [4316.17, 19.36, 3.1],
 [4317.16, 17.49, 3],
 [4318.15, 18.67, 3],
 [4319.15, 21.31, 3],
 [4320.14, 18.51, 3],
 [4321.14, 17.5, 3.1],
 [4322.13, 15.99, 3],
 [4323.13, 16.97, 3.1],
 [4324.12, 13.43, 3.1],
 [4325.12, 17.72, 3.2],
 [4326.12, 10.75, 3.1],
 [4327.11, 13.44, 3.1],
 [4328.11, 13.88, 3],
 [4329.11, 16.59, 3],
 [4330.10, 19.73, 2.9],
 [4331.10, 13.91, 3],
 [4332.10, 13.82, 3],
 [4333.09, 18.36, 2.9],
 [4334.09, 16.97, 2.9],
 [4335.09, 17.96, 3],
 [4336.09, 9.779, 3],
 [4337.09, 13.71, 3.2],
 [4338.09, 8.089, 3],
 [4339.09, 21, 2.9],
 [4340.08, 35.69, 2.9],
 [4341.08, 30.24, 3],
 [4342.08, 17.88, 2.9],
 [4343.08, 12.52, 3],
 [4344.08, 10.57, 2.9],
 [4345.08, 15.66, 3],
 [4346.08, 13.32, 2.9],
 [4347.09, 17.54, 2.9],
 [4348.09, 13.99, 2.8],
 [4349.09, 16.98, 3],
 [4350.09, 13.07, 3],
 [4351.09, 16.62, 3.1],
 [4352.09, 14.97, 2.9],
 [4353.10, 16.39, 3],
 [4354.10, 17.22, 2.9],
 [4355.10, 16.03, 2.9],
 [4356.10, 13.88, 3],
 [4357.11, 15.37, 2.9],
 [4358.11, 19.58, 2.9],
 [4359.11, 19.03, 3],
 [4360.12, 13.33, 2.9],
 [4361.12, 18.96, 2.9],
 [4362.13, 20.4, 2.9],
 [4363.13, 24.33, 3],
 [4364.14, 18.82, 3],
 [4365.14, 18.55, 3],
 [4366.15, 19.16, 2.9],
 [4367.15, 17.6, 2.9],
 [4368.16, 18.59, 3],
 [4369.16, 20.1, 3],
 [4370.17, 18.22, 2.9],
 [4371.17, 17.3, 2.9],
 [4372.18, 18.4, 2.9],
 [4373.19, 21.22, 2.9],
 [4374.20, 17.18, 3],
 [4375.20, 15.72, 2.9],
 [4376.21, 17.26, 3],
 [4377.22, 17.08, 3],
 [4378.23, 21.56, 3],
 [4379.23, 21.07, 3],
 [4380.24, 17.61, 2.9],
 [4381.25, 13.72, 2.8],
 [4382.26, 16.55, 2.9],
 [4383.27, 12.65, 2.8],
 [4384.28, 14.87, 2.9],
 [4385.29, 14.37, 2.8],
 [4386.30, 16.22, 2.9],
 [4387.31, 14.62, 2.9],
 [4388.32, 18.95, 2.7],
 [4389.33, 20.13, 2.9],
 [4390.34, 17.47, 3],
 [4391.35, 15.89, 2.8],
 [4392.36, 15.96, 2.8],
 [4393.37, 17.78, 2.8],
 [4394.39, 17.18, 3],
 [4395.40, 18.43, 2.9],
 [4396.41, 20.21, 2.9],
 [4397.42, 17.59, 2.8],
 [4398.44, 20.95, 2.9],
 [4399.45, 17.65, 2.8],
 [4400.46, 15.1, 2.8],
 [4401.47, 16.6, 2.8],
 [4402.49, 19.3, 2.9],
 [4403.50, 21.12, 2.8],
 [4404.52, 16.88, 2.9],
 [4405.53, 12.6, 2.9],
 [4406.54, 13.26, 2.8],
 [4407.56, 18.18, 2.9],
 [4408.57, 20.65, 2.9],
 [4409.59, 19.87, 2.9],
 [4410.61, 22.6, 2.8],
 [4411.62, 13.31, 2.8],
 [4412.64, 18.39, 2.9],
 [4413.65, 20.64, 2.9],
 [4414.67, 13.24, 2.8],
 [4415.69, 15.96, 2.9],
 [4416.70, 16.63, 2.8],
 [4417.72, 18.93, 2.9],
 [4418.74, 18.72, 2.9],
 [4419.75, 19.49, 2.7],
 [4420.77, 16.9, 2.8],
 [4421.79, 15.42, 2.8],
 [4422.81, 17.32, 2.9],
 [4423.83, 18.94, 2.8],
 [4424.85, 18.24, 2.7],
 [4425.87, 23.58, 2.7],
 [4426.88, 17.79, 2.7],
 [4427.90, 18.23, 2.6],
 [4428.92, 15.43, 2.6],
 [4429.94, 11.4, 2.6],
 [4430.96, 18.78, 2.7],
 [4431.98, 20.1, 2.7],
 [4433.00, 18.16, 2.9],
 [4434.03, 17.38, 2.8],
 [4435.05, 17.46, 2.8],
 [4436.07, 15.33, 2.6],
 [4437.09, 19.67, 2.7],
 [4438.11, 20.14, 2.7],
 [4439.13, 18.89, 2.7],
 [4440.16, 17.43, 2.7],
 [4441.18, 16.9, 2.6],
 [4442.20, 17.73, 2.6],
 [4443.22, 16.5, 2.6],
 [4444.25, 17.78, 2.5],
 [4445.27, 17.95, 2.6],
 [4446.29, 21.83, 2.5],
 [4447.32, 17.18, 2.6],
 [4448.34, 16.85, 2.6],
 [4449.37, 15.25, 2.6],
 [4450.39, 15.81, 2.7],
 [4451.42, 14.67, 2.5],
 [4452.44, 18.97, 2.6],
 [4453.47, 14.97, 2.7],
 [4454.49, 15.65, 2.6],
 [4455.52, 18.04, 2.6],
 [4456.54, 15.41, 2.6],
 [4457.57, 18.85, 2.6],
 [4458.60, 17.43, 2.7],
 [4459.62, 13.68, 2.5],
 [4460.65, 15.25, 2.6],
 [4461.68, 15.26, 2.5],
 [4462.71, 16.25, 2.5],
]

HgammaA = 2.6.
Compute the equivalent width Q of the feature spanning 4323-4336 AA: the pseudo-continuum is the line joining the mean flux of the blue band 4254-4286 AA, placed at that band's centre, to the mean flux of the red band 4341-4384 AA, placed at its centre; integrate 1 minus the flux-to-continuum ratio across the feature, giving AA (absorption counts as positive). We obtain 1.5 AA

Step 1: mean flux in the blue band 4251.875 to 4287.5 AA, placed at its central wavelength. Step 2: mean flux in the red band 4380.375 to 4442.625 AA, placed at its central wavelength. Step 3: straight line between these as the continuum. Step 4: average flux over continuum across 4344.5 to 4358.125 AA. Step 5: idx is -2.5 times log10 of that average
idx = 0.13 mag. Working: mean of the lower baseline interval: 17.9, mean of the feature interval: 15.6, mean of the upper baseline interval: 17.4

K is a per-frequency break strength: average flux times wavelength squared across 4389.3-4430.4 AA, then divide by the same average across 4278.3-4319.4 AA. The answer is 1.05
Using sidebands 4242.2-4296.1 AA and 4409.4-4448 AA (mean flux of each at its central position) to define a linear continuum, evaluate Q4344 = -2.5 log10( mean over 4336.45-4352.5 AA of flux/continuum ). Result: 0.059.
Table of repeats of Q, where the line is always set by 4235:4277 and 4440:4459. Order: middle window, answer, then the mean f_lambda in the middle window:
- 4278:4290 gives -0.6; 18.6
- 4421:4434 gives -0.4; 17.7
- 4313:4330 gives 0.8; 16.8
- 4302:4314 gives 0.8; 16.4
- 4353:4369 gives -0.5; 18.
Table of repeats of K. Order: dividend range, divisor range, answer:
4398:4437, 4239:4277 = 1.08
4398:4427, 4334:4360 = 1.11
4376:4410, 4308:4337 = 1.09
